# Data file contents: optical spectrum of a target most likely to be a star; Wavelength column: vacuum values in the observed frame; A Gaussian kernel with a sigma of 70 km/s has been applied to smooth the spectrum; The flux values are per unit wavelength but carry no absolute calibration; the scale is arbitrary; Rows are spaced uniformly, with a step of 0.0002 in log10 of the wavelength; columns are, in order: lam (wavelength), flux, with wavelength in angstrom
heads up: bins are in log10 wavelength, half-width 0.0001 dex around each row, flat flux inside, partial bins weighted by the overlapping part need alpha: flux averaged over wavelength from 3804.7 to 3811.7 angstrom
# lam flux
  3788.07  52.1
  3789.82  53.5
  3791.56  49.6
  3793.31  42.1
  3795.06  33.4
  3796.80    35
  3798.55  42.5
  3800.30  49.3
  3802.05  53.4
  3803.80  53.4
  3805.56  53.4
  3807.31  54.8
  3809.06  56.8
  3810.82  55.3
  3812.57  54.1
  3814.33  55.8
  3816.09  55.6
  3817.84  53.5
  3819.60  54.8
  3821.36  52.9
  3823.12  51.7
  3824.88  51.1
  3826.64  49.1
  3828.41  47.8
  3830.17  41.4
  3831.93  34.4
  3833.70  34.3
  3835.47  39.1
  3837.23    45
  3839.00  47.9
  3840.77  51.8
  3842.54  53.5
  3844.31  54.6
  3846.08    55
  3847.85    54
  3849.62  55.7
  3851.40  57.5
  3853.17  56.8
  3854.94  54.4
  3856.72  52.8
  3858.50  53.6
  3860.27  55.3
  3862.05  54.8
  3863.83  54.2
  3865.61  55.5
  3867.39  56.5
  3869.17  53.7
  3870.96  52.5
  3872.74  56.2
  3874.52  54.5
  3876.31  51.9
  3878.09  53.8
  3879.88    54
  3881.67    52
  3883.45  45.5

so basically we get 55.1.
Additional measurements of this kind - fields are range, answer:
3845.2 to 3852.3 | 55.6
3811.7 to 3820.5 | 54.7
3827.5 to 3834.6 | 39.5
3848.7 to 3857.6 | 55.4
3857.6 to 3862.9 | 54.6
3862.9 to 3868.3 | 55.4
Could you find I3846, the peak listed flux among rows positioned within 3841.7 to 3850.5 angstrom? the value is 55.7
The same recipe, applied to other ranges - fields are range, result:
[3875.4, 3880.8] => 54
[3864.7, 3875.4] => 56.5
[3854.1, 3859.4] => 54.4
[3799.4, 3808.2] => 54.8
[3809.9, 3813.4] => 55.3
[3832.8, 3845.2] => 54.6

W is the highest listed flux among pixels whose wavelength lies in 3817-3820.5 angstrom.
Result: 54.8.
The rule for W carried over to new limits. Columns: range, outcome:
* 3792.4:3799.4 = 42.5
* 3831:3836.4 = 39.1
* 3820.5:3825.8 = 52.9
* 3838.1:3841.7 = 51.8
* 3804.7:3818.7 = 56.8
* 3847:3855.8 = 57.5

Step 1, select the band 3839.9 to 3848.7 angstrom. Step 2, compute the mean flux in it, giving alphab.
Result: 53.8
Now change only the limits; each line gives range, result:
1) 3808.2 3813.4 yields 55.4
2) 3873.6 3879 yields 53.4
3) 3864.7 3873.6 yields 54.9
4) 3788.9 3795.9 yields 44.7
